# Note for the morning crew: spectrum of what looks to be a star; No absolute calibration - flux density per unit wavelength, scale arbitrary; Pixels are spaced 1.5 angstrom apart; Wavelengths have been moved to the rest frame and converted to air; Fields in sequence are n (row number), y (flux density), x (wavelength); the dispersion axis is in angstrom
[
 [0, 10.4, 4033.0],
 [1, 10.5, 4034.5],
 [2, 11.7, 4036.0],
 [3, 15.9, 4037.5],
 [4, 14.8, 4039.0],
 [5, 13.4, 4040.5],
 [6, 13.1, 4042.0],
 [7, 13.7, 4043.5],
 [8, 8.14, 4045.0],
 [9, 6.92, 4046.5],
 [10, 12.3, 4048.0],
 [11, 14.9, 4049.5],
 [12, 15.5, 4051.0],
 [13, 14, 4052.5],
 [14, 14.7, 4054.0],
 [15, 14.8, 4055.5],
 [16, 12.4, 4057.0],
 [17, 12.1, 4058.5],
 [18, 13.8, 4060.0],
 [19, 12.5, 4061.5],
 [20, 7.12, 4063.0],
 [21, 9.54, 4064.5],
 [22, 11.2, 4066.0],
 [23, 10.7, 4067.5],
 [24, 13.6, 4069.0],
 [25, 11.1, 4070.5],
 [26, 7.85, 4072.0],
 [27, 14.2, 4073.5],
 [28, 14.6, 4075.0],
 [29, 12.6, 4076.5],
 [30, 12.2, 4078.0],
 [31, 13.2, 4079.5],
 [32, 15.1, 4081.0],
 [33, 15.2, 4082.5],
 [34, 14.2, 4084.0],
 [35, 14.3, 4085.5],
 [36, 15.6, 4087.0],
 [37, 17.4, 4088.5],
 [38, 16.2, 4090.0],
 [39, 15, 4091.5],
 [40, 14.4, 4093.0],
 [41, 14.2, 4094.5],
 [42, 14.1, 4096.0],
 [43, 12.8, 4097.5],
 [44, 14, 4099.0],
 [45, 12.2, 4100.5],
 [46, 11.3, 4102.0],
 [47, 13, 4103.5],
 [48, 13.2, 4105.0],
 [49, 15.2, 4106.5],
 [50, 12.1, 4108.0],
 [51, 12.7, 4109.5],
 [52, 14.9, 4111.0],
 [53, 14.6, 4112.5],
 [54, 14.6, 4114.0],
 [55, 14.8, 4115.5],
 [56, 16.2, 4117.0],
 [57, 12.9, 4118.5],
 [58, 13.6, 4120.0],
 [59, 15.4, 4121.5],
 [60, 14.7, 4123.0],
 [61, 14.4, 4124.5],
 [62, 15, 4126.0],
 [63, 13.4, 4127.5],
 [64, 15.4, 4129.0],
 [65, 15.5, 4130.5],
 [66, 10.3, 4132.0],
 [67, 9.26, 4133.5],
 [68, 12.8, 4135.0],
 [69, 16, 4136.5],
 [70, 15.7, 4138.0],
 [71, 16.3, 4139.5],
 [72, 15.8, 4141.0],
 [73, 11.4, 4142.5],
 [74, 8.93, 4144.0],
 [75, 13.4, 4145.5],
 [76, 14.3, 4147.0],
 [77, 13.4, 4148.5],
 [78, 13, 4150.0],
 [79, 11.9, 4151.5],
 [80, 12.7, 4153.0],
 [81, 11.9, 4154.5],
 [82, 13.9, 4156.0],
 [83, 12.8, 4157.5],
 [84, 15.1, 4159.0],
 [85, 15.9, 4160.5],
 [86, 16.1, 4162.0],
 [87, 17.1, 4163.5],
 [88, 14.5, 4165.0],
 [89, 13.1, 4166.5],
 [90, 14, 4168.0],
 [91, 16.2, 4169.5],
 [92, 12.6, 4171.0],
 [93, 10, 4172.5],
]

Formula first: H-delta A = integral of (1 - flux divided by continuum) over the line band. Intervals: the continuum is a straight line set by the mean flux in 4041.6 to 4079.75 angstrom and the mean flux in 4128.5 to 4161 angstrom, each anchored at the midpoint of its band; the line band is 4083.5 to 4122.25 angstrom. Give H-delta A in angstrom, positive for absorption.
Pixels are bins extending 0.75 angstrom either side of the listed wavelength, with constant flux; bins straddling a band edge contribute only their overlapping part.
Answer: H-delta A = -4.3 angstrom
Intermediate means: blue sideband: 12.2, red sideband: 13.4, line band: 14.2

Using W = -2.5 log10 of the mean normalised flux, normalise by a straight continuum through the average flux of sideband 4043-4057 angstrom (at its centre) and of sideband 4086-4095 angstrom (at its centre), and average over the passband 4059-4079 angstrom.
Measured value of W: 0.20 mag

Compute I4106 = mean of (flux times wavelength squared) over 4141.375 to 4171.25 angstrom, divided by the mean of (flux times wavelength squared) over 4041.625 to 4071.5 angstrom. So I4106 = 1.19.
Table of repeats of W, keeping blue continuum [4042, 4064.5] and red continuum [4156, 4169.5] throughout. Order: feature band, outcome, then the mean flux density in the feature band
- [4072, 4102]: -0.079 mag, 14.1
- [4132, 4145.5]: 0.093 mag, 13.1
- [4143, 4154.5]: 0.167 mag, 12.5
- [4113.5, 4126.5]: -0.059 mag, 14.6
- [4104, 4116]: -0.028 mag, 14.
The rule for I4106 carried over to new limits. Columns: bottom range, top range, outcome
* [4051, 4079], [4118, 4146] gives 1.15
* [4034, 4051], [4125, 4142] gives 1.18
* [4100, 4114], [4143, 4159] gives 0.97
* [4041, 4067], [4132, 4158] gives 1.12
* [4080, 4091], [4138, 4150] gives 0.90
